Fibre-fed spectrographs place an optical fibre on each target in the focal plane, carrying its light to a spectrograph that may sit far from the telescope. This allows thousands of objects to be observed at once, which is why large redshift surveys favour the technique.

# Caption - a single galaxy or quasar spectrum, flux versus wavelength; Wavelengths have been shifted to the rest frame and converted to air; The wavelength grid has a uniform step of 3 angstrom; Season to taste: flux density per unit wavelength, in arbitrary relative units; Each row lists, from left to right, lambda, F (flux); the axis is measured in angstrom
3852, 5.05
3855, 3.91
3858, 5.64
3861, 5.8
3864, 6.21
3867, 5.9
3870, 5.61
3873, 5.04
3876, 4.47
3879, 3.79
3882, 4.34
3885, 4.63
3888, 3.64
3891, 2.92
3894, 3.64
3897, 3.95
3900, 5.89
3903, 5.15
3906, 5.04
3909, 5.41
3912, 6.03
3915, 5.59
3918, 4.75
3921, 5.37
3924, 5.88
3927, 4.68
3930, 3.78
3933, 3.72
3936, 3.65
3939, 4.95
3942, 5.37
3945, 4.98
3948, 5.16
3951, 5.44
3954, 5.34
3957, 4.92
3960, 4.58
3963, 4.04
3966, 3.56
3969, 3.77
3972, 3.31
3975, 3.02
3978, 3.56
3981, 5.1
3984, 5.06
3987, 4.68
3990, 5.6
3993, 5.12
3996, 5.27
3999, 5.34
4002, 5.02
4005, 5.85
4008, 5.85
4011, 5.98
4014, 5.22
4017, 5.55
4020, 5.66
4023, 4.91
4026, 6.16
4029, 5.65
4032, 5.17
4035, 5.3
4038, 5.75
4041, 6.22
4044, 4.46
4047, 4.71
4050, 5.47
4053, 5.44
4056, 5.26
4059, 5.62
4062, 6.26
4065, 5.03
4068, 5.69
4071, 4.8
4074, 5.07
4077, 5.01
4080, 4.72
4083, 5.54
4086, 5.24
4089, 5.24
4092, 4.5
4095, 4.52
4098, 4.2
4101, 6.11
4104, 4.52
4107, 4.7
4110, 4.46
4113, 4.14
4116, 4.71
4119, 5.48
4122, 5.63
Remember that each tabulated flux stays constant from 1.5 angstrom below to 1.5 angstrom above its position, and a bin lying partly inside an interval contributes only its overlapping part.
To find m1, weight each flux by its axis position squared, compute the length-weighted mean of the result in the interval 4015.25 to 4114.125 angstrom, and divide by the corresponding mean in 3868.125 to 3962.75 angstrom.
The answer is 1.17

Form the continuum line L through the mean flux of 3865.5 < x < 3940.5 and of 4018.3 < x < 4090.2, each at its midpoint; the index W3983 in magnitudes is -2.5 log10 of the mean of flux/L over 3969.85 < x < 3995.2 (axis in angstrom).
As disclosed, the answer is 0.141 mag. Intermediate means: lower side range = 4.71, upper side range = 5.35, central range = 4.44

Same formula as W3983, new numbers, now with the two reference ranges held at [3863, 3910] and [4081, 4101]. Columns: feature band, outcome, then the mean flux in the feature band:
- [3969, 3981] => 0.322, 3.58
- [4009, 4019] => -0.153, 5.6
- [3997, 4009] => -0.134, 5.49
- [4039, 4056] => -0.078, 5.27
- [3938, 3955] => -0.094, 5.21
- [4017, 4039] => -0.132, 5.51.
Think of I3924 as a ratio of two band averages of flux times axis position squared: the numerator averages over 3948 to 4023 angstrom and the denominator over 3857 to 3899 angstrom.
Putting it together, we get 1.10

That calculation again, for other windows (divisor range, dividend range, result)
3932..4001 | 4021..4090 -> 1.21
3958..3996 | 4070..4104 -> 1.21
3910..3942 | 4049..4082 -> 1.17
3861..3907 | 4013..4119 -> 1.20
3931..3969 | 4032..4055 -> 1.21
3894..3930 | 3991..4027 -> 1.13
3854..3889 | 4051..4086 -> 1.19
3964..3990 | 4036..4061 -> 1.36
